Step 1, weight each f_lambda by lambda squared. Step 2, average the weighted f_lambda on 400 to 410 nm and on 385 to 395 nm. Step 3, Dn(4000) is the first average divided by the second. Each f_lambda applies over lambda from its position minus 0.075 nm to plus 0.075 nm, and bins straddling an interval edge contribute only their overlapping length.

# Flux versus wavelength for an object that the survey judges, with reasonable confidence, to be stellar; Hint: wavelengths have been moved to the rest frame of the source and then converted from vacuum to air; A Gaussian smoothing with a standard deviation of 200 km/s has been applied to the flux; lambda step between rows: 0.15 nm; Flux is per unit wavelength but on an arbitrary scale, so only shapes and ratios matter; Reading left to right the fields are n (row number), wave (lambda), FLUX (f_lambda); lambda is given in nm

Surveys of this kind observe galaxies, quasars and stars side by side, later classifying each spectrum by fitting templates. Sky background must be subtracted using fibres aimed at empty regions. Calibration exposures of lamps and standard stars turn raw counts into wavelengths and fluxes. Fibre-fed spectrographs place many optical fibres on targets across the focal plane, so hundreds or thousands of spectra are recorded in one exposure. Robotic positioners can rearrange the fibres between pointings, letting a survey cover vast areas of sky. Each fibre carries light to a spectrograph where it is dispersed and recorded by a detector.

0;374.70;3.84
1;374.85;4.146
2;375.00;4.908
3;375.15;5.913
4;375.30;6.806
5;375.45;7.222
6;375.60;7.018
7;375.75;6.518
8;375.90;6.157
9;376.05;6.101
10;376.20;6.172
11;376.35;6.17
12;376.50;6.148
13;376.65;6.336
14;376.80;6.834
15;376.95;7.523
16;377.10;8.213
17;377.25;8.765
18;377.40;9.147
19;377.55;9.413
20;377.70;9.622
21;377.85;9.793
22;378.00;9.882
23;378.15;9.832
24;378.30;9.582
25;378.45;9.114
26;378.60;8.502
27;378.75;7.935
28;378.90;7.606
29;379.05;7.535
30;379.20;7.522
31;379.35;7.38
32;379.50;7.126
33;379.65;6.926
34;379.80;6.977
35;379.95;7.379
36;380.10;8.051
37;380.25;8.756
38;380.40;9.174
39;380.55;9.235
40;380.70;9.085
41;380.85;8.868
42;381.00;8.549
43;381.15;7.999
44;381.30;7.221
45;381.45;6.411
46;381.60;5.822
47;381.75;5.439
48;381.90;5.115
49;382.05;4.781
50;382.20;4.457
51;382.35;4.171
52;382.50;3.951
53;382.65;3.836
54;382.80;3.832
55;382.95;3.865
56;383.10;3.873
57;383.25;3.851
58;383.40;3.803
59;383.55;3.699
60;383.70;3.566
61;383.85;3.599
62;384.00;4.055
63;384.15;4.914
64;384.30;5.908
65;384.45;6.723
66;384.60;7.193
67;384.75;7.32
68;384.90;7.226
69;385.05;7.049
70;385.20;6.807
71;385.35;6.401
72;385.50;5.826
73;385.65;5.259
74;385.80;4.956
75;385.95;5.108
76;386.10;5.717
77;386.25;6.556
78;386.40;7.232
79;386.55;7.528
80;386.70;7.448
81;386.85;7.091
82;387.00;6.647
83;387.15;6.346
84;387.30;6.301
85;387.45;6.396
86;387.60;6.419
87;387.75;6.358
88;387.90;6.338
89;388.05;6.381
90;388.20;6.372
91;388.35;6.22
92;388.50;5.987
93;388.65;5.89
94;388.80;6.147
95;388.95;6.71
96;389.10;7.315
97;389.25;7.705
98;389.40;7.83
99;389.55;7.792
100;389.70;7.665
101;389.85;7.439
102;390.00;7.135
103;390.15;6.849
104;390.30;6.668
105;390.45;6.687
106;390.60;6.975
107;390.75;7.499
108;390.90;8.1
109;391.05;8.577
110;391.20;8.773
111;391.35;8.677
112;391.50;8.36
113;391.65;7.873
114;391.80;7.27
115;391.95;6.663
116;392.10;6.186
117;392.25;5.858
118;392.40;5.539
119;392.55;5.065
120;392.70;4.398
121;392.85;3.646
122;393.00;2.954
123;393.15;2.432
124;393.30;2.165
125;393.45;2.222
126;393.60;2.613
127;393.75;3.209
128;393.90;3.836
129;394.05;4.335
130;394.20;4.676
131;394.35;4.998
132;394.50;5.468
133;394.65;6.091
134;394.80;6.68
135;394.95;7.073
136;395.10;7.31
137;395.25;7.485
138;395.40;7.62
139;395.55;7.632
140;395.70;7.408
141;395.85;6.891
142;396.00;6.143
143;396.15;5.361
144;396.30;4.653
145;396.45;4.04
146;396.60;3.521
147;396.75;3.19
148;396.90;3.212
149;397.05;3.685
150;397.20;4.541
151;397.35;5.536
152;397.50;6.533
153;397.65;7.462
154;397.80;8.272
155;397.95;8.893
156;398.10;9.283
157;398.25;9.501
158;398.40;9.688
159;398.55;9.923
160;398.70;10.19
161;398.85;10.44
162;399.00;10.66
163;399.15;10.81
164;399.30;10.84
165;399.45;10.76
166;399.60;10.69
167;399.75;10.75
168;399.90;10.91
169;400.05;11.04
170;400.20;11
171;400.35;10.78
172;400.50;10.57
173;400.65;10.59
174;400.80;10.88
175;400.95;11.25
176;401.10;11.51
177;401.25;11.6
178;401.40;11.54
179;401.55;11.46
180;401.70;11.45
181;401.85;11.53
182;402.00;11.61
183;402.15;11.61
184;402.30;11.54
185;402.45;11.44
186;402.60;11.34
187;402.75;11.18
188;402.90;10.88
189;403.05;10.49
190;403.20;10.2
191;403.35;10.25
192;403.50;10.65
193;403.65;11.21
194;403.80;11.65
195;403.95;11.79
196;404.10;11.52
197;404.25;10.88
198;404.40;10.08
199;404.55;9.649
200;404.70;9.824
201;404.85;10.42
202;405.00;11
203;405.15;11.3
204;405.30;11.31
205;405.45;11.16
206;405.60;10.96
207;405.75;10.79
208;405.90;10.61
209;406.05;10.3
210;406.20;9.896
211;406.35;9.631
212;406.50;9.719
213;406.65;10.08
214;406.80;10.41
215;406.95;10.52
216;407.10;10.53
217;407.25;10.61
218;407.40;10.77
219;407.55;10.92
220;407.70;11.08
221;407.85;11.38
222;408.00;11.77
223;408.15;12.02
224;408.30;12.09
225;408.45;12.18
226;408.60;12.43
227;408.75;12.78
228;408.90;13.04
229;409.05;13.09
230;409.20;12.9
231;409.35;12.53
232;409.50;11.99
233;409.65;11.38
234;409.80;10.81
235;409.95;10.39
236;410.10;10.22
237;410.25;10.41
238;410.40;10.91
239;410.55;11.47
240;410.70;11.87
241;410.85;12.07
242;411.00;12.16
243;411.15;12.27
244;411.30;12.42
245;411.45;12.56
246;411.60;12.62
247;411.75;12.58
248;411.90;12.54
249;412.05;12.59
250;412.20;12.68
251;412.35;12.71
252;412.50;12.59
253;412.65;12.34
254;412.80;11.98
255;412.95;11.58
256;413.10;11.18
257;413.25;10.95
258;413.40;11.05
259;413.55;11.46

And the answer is 1.95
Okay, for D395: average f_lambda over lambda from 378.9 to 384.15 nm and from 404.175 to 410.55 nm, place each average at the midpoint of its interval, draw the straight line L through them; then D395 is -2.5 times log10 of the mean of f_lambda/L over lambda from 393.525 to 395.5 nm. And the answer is 0.48 mag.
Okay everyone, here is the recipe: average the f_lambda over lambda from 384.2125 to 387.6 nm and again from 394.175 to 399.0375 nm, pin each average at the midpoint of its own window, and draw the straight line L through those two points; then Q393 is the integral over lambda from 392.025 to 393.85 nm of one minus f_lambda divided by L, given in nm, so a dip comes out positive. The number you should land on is 0.77 nm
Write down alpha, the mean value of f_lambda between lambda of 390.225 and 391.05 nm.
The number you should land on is 7.31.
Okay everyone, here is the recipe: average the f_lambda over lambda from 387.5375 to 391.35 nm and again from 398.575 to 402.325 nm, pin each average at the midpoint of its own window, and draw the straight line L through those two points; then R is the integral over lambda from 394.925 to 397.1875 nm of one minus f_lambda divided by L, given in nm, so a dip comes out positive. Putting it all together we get 0.91 nm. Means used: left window 7.07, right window 11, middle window 5.62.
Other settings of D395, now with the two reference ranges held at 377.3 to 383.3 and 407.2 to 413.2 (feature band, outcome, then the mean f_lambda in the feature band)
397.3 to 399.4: 0.10 mag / 9.21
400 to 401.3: -0.06 mag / 11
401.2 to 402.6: -0.09 mag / 11.5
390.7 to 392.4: 0.19 mag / 7.53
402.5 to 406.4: 0.03 mag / 10.7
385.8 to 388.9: 0.29 mag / 6.39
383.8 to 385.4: 0.27 mag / 6.14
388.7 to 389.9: 0.18 mag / 7.29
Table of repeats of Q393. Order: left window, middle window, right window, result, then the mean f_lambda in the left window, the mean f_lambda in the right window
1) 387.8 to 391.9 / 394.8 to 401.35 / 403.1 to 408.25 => 0.55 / 7.22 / 10.7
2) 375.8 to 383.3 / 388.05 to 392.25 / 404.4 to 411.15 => 0.71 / 7.13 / 11.2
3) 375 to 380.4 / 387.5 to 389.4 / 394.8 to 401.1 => 0.34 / 7.69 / 8.24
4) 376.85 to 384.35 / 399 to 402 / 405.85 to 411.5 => -0.30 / 6.84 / 11.4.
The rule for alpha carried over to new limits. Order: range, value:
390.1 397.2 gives 5.66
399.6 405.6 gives 11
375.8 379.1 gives 8.01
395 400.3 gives 7.89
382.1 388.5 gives 5.63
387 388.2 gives 6.38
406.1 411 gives 11.3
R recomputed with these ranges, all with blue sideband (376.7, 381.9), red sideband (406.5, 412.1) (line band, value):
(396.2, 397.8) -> 0.845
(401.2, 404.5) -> -0.083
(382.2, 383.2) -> 0.534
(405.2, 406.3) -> 0.052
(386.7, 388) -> 0.361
